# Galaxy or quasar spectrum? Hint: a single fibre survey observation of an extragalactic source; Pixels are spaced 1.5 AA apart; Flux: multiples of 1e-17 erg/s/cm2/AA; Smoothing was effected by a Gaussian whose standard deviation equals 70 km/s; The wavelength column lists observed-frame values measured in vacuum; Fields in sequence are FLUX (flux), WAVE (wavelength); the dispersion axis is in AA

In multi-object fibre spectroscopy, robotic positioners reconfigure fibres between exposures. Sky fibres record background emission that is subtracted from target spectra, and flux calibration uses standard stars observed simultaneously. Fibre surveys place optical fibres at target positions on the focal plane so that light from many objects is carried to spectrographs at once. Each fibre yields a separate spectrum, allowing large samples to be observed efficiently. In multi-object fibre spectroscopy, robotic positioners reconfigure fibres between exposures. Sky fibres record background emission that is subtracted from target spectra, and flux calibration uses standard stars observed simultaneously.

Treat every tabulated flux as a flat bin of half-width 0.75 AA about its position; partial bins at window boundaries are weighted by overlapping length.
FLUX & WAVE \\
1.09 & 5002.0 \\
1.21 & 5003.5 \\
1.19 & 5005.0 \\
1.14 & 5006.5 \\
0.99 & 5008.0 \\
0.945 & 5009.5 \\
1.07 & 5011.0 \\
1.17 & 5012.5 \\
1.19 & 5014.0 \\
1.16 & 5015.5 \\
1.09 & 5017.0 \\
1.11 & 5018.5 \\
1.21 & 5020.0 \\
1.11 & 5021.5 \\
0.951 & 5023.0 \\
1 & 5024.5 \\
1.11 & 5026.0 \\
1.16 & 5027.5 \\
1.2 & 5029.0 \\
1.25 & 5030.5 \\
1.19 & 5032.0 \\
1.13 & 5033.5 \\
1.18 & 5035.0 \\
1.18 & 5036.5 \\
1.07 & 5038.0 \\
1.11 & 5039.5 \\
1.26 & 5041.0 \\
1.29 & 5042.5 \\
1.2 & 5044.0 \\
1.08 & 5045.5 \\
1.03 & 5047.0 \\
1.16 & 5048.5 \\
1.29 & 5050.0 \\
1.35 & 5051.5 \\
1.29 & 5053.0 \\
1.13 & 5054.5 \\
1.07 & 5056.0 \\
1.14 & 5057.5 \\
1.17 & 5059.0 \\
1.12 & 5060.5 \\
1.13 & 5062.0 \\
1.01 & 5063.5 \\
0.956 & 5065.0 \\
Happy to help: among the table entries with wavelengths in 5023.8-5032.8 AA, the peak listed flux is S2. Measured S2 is 1.25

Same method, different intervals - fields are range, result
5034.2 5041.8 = 1.26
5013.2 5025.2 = 1.21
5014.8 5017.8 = 1.16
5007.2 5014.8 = 1.19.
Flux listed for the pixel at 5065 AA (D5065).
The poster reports 0.956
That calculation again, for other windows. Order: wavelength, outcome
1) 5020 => 1.21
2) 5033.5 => 1.13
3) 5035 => 1.18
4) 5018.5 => 1.11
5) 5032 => 1.19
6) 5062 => 1.13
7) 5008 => 0.99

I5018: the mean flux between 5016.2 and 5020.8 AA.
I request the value 1.14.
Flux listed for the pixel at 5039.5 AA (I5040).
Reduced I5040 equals 1.11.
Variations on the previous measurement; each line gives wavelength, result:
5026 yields 1.11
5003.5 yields 1.21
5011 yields 1.07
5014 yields 1.19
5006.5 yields 1.14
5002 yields 1.09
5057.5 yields 1.14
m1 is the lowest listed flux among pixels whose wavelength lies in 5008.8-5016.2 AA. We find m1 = 0.945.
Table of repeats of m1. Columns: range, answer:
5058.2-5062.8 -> 1.12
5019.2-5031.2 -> 0.951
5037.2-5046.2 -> 1.07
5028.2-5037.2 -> 1.13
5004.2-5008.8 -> 0.99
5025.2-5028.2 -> 1.11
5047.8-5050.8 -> 1.16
